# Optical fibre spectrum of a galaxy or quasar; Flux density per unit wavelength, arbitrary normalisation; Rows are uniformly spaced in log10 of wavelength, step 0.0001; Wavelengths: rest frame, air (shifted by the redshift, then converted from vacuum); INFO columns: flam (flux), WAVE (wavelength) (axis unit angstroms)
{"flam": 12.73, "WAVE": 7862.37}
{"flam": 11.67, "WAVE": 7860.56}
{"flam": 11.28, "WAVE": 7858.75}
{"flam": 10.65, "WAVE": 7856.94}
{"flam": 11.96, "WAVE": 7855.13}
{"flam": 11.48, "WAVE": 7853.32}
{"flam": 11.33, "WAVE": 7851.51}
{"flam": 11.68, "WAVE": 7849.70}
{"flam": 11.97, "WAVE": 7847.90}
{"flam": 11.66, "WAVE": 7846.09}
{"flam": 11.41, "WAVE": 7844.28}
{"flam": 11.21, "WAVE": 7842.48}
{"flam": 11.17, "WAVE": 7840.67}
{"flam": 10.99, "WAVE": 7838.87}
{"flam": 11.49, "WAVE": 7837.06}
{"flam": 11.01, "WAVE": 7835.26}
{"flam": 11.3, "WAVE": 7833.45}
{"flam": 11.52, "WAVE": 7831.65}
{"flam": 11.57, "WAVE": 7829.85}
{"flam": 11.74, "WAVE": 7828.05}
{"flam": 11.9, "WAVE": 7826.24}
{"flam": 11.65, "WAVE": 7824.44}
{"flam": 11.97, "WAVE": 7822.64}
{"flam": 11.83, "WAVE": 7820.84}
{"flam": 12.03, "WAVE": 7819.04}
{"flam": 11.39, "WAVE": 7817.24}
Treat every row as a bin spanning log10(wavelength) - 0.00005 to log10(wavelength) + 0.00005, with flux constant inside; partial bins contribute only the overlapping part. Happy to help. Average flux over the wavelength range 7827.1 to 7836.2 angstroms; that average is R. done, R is 11.4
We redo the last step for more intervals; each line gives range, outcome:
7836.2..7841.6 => 11.2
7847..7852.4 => 11.7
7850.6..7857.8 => 11.3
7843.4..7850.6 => 11.7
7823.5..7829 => 11.8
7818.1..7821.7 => 11.9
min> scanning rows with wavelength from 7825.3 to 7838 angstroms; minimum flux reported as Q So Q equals 11.01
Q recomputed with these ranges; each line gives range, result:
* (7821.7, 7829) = 11.65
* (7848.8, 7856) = 11.33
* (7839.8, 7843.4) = 11.17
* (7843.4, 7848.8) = 11.41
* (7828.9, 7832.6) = 11.52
